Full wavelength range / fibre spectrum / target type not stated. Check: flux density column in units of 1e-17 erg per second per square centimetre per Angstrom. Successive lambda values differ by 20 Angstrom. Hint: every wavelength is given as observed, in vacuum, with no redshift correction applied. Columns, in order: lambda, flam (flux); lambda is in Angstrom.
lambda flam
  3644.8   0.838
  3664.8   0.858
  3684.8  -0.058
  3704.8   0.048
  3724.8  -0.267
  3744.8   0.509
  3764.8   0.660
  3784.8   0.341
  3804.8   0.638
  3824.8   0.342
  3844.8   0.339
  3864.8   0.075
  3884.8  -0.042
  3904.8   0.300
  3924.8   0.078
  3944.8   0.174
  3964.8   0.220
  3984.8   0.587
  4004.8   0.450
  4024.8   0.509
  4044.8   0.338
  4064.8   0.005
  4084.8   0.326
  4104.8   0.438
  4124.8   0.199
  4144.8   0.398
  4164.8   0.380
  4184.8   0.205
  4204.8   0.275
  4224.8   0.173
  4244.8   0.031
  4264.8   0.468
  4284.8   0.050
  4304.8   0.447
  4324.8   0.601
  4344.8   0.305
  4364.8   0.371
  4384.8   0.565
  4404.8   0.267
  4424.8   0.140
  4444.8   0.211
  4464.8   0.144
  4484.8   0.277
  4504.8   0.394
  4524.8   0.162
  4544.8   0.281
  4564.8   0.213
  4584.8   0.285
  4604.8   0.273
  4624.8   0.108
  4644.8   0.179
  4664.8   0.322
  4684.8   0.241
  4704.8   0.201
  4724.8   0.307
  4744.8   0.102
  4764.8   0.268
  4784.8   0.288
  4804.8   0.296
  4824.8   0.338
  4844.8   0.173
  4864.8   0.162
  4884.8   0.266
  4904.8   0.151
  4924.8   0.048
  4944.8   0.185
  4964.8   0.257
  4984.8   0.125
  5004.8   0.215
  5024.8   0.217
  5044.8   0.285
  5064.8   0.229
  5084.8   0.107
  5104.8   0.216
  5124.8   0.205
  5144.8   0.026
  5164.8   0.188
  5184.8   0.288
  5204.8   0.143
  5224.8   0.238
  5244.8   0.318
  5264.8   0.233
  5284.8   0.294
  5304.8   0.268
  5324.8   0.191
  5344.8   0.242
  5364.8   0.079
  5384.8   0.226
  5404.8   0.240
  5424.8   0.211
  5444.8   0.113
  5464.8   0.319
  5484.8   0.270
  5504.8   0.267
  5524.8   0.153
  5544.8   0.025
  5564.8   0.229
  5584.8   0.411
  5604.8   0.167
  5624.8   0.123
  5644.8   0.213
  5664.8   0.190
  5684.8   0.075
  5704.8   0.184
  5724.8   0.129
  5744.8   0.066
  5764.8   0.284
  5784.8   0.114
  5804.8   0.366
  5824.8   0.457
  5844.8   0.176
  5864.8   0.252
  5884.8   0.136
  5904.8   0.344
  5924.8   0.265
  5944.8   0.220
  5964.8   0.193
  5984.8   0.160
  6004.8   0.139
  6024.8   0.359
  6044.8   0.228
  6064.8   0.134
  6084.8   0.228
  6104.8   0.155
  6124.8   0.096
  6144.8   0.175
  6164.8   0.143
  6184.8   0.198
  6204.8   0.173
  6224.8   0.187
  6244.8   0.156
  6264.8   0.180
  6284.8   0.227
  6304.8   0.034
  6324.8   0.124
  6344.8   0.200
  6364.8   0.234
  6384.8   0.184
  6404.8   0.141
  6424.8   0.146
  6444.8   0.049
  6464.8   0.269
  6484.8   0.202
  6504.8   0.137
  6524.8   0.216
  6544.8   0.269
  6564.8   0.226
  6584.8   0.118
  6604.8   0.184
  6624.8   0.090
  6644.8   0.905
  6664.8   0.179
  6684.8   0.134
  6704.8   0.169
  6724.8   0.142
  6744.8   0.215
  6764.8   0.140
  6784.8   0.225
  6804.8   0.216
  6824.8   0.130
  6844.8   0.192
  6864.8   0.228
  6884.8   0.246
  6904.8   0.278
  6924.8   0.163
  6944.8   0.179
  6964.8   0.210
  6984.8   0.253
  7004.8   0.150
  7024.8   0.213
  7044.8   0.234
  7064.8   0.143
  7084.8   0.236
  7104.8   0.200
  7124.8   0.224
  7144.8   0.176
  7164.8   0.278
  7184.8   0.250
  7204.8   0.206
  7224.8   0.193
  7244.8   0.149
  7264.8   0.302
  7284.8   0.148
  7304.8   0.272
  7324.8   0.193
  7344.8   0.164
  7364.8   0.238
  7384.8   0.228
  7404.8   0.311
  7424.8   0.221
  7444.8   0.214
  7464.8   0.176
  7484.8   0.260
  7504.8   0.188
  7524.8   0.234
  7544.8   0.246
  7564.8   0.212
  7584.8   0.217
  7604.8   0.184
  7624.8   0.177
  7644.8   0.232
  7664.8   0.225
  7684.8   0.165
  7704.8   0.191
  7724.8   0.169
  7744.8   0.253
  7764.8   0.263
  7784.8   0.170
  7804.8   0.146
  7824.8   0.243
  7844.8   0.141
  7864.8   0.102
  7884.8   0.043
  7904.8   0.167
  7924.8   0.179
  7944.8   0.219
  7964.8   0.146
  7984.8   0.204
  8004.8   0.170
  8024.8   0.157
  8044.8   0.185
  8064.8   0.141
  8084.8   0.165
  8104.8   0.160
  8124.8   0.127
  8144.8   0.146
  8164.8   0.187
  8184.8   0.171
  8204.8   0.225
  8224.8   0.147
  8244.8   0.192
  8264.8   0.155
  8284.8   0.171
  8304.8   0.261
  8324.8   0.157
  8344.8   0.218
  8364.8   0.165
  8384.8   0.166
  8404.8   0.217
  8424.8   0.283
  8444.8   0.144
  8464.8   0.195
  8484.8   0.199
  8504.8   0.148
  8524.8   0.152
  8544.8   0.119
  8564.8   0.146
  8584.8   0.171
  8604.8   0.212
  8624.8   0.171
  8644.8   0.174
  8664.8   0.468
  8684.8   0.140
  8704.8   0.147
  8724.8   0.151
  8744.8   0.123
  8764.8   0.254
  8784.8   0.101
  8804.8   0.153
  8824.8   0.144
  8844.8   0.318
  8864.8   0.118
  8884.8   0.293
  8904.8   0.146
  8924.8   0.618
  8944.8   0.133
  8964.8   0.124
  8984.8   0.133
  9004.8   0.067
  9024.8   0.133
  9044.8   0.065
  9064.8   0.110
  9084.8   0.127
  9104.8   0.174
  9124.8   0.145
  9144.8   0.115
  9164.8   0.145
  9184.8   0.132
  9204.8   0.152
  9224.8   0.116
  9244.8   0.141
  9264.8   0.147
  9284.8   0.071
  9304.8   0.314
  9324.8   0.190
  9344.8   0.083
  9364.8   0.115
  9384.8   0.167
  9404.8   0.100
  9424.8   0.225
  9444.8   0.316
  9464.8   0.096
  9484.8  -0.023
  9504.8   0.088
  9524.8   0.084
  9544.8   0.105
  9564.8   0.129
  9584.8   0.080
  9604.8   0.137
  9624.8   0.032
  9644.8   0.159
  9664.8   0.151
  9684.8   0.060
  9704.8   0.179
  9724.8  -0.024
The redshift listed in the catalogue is 0.783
